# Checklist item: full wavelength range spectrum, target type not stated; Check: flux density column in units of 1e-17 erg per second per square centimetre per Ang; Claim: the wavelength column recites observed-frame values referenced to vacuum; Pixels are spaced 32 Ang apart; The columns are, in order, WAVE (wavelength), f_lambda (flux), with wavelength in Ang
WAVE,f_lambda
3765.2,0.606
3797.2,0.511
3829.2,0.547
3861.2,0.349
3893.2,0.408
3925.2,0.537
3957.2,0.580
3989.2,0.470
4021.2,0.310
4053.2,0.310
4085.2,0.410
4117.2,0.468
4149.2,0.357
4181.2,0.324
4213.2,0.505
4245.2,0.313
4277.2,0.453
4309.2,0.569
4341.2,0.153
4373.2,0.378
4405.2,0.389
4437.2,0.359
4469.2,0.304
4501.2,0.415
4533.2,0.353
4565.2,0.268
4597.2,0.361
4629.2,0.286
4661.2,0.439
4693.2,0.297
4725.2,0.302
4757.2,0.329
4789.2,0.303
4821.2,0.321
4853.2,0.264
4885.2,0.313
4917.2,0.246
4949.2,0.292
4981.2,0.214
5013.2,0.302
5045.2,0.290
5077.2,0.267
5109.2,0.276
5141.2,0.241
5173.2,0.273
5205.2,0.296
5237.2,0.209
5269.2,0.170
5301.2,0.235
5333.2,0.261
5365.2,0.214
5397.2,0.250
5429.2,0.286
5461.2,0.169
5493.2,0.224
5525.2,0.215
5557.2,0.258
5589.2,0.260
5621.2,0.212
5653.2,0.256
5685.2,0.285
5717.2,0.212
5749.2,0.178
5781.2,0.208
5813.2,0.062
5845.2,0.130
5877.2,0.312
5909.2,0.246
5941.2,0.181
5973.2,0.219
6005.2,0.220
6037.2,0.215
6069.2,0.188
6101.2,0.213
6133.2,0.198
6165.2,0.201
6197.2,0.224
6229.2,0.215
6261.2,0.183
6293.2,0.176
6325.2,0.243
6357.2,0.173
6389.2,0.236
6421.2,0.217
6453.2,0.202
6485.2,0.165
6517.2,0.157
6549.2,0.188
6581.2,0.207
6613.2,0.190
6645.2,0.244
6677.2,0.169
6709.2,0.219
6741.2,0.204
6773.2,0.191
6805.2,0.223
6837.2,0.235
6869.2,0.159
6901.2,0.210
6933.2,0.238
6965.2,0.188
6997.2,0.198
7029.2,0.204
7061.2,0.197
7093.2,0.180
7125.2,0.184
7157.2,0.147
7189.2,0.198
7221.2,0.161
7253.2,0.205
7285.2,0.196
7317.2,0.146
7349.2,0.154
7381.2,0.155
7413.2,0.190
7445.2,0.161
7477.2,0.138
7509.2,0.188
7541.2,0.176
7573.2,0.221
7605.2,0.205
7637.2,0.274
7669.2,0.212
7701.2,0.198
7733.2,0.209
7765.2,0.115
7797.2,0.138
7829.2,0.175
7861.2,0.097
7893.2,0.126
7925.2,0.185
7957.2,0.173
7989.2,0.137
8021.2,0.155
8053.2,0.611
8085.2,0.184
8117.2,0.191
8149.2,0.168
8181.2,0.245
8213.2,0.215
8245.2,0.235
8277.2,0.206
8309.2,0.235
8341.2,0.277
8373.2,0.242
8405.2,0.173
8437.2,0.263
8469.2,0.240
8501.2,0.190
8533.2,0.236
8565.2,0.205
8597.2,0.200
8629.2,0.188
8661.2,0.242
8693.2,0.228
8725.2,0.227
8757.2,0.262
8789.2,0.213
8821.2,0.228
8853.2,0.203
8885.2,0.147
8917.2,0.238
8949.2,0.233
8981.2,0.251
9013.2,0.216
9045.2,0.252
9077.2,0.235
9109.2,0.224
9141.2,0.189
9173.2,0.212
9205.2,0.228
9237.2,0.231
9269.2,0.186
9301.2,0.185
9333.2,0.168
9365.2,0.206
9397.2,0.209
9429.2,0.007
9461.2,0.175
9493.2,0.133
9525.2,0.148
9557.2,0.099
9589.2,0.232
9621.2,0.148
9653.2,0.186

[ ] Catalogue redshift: 1.16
